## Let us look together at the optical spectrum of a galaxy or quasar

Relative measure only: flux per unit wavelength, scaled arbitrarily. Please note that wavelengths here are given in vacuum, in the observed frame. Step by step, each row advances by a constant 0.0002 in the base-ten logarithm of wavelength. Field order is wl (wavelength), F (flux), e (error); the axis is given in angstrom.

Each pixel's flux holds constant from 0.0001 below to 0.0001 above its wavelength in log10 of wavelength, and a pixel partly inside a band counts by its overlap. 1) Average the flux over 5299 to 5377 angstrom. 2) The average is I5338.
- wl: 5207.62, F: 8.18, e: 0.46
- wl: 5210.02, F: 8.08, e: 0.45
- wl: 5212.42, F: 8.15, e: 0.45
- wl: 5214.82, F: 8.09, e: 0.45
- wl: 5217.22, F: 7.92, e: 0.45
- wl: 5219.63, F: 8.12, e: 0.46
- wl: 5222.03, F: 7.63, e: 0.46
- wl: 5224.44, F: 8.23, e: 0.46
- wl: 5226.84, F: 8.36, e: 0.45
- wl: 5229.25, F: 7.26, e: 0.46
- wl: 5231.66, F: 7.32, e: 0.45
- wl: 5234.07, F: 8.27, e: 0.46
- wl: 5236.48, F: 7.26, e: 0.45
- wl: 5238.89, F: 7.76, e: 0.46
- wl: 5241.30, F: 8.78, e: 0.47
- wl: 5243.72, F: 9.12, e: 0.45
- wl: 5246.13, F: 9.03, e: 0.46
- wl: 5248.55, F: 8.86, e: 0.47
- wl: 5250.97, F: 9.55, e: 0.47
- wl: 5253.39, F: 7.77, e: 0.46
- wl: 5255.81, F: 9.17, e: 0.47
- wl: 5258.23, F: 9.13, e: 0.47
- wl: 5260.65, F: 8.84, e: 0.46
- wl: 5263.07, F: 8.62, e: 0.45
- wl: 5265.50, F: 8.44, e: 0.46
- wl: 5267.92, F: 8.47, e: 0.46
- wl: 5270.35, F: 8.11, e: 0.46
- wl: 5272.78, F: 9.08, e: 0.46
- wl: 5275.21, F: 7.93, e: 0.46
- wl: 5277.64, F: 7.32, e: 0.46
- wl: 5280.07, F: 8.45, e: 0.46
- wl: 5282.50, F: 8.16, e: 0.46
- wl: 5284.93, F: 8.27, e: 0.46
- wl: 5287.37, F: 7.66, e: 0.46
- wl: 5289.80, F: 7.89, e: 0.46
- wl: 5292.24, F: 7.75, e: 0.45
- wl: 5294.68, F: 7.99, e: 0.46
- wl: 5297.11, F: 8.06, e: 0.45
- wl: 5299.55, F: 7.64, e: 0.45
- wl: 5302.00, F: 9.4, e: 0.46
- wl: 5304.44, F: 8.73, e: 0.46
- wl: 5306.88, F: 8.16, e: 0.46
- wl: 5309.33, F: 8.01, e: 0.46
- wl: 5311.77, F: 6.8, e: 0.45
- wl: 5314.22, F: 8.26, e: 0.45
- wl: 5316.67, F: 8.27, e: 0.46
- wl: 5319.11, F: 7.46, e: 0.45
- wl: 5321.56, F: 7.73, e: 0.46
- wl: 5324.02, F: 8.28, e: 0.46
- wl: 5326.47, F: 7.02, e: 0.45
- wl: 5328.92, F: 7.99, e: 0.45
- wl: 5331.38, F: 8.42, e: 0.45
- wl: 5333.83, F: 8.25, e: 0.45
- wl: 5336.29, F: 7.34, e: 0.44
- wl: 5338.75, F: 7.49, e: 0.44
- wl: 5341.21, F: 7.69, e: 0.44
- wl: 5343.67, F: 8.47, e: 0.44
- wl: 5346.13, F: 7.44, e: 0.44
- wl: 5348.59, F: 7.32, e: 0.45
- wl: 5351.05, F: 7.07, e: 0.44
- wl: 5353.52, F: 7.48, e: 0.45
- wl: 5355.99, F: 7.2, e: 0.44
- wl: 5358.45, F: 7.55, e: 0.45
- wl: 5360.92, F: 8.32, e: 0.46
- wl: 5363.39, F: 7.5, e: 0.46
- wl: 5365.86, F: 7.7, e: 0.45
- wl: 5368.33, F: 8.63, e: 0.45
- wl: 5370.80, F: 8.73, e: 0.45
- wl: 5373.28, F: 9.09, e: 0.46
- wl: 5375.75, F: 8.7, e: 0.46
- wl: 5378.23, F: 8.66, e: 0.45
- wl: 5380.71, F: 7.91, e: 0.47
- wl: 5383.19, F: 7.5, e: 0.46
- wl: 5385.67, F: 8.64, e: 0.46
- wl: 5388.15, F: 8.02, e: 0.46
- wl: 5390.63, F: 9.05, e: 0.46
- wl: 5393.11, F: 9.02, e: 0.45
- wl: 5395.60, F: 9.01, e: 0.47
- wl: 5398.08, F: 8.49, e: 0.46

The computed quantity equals 7.94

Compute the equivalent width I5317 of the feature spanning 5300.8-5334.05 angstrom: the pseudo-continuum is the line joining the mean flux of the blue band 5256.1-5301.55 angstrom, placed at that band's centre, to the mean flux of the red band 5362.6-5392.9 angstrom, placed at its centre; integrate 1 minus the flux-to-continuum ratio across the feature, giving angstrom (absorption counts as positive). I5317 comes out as 1.0 angstrom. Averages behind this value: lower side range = 8.25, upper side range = 8.38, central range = 8.05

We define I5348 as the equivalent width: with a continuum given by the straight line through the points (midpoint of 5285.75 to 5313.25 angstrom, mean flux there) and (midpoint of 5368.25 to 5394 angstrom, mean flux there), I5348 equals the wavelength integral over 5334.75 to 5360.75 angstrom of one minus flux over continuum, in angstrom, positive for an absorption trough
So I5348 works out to 2.4 angstrom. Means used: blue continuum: 8.01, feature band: 7.55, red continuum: 8.53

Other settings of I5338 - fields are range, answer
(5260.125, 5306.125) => 8.24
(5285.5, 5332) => 7.97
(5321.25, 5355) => 7.71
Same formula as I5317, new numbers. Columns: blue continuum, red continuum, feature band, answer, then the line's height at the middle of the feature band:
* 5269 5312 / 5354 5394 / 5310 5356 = 2.7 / 8.18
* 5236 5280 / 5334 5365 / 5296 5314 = -0.2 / 8.05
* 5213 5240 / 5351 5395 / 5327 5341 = 0.5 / 8.1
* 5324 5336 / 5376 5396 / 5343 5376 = 1.2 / 8.2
